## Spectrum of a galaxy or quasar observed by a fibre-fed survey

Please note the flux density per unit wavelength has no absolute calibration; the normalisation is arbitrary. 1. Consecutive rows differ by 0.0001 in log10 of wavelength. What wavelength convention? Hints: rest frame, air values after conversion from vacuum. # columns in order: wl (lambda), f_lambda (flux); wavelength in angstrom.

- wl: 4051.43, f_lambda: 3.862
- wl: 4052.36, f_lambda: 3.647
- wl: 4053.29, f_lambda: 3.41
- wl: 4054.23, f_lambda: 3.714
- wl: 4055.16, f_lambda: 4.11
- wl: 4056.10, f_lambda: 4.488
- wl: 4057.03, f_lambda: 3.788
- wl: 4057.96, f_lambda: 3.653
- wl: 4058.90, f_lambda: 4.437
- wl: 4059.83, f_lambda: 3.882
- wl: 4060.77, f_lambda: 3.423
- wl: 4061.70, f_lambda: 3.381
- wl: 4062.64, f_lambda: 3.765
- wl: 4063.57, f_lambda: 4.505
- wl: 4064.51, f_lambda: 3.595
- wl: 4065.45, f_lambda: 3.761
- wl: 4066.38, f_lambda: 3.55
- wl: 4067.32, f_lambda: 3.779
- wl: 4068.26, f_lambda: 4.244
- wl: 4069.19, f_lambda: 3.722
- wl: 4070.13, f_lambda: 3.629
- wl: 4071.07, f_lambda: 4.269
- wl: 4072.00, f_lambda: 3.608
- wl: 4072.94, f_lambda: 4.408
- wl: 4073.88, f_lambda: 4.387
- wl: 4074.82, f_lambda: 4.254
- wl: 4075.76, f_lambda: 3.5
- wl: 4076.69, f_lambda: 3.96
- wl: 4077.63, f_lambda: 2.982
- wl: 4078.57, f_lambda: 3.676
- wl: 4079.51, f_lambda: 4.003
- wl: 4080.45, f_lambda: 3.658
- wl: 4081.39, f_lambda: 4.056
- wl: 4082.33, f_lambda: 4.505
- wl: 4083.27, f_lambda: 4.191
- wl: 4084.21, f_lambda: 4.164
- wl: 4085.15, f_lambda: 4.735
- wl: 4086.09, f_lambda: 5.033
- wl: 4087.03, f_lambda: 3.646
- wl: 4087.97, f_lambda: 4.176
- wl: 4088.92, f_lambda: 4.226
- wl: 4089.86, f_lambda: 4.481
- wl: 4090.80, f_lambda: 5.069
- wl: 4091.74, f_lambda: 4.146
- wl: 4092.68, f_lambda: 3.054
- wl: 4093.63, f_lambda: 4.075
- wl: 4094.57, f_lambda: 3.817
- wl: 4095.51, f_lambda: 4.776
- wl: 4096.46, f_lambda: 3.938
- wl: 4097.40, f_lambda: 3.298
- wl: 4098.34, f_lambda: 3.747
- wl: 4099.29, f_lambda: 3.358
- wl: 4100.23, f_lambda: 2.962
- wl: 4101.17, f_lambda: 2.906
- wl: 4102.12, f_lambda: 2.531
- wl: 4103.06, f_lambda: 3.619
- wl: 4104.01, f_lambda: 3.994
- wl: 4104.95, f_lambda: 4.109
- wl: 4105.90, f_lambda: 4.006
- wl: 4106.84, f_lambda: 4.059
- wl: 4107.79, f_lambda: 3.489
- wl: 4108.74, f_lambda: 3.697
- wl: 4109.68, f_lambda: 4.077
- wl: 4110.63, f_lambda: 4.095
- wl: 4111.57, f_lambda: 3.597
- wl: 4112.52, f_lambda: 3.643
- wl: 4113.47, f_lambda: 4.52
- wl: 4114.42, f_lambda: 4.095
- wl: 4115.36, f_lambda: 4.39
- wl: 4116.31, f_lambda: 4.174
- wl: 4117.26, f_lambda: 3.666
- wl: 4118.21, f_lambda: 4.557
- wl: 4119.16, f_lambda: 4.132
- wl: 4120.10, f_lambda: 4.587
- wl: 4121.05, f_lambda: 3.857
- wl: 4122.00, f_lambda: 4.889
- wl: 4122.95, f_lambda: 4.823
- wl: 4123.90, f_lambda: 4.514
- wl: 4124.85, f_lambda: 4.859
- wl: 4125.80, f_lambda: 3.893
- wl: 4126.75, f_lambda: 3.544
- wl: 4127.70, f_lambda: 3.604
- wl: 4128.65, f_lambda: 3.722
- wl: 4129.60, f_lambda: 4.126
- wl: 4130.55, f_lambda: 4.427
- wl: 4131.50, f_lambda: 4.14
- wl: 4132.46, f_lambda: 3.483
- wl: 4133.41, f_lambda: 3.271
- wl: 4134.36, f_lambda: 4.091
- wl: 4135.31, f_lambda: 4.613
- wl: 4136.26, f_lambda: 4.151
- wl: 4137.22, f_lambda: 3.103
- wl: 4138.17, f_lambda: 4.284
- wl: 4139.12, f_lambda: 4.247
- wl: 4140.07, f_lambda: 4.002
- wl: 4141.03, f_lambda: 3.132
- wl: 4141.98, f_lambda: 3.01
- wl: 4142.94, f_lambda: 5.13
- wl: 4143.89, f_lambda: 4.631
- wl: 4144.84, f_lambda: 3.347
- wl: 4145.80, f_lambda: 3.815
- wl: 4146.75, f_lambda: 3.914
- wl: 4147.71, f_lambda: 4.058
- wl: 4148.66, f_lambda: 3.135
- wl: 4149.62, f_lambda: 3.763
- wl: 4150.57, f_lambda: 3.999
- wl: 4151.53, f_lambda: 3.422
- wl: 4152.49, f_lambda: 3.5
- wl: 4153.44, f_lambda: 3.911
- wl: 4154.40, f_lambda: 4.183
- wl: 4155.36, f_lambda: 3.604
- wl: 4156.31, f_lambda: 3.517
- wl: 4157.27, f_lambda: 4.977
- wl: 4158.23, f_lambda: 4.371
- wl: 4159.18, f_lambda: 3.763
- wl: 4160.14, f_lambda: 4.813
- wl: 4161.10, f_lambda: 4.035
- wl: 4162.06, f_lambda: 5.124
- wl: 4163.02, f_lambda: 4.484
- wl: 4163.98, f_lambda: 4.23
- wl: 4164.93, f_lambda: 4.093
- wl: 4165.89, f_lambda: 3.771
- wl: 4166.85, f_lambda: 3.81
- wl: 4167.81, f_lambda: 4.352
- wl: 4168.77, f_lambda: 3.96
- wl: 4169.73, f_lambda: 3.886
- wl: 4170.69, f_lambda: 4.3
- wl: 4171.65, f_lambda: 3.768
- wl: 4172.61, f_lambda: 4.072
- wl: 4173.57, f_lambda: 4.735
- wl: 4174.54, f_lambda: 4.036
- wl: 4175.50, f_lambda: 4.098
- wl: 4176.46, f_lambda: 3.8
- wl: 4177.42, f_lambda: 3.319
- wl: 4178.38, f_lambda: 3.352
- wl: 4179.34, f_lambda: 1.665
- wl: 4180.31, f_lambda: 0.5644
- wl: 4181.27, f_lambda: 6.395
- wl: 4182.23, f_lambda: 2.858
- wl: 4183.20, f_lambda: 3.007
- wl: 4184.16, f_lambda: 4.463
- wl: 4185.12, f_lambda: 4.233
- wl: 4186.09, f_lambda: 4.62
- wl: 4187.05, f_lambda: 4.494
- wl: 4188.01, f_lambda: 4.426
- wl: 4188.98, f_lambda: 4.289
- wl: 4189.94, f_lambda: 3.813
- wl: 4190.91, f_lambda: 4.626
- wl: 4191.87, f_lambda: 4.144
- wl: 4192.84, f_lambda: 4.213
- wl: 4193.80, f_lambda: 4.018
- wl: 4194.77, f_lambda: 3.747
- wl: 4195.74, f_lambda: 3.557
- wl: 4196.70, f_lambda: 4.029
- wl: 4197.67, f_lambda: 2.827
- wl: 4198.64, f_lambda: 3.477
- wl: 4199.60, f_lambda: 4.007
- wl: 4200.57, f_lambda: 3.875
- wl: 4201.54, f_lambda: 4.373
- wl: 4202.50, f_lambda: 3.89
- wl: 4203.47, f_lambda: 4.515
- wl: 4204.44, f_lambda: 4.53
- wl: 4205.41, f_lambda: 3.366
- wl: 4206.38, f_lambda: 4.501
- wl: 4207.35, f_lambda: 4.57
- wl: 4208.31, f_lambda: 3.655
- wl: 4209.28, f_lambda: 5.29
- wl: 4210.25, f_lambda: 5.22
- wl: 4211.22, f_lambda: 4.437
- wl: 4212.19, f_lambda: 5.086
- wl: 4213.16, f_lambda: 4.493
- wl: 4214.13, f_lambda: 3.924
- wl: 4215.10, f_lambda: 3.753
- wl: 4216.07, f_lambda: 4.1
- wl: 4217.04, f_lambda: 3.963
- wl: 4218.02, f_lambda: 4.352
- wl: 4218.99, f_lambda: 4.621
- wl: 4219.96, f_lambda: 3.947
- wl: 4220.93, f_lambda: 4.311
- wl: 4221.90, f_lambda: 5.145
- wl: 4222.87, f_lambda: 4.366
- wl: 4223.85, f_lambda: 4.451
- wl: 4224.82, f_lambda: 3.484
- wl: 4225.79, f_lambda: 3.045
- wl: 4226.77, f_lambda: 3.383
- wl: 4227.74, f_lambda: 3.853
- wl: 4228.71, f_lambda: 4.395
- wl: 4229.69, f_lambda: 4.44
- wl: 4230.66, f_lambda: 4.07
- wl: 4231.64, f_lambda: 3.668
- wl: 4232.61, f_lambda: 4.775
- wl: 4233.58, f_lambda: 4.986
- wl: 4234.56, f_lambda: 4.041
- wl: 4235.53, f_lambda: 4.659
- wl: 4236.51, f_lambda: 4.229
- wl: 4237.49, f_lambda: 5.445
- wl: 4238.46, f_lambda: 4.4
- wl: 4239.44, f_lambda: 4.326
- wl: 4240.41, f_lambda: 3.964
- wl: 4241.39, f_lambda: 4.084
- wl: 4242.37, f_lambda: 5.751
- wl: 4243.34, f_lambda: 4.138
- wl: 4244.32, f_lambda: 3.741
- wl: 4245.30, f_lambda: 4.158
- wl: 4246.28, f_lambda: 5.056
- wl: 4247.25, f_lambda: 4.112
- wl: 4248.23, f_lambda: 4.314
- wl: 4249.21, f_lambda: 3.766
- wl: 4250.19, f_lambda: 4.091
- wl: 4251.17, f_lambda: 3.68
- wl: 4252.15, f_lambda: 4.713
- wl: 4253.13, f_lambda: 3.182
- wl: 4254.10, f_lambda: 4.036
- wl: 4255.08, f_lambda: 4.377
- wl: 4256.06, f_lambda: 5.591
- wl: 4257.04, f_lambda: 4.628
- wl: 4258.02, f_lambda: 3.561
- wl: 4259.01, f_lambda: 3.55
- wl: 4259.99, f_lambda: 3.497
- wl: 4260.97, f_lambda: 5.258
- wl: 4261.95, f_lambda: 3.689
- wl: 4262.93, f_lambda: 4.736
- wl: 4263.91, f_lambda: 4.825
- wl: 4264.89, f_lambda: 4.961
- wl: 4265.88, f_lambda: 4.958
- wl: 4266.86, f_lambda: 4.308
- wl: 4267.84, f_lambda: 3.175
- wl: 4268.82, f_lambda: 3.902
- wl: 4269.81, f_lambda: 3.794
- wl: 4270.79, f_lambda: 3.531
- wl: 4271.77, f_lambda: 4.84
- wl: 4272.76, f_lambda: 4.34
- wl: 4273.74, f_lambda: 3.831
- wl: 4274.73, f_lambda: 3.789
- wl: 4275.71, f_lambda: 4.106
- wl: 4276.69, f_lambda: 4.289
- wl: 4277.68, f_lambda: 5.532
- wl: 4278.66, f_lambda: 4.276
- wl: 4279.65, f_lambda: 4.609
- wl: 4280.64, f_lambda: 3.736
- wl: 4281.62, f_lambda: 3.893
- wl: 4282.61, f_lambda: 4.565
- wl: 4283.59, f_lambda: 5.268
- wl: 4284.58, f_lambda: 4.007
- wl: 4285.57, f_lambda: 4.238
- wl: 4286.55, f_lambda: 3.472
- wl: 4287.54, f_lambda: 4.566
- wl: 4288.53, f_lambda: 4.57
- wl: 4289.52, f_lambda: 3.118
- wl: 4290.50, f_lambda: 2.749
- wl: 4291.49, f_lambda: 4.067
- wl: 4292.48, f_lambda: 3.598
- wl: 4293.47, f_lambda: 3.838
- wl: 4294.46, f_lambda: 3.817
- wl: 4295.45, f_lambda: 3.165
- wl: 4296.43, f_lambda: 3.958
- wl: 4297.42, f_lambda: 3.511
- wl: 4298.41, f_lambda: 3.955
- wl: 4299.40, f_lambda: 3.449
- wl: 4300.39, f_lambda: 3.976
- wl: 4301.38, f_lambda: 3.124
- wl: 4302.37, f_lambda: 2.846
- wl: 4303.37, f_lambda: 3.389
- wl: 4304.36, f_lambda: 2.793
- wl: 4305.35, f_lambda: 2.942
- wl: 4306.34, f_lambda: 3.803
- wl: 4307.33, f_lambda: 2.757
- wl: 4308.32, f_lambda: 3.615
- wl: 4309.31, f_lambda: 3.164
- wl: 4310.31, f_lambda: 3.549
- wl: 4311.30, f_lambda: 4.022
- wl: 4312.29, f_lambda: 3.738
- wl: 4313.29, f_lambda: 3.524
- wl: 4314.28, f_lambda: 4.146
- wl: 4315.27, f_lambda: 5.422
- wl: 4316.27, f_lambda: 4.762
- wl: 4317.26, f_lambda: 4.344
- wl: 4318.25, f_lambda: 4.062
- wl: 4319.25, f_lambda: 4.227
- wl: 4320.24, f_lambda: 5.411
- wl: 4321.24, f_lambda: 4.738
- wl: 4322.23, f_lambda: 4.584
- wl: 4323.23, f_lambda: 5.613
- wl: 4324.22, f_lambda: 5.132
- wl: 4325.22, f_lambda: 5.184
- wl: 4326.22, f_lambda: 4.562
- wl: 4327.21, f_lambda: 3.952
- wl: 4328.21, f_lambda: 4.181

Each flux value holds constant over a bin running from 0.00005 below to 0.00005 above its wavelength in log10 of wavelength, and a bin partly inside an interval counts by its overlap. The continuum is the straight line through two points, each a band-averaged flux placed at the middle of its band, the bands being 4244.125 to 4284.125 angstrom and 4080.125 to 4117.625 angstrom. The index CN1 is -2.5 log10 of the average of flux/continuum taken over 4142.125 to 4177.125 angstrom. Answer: 0.002 mag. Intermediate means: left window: 3.95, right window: 4.25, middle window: 4.05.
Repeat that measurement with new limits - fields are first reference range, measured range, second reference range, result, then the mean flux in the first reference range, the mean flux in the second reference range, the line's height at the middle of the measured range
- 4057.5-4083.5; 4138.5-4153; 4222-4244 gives 0.07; 3.88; 4.28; 4.07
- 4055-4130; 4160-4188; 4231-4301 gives 0.03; 3.97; 4.18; 4.07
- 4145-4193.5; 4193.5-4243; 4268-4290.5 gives -0.05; 3.95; 4.15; 4.04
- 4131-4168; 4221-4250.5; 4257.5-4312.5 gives -0.09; 3.98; 3.9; 3.93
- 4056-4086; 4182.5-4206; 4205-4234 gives 0.05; 3.94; 4.26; 4.2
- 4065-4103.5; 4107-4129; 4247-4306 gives -0.05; 3.9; 4.01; 3.92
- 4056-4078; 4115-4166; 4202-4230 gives 0.00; 3.87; 4.24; 4.05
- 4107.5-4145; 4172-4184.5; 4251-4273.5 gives 0.16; 4.05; 4.23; 4.12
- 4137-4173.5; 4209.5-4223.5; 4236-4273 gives -0.06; 4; 4.28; 4.17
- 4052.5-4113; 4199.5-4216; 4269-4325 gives -0.10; 3.89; 4.01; 3.96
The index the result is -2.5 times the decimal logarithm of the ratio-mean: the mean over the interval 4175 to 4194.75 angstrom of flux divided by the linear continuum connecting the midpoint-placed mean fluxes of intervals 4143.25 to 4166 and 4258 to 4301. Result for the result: 0.061 mag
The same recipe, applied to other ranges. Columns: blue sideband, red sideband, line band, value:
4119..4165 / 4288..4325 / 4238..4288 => -0.09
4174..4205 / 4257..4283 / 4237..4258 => -0.06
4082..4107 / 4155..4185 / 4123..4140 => -0.03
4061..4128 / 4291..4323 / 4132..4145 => 0.01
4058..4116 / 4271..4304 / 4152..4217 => -0.03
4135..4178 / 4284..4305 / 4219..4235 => -0.10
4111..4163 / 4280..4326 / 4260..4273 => -0.08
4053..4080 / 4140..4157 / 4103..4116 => -0.04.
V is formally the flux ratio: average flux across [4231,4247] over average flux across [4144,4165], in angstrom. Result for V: 1.11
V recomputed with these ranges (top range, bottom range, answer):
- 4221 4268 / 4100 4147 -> 1.08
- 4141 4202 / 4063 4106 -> 1.00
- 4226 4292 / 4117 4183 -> 1.07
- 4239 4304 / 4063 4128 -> 1.03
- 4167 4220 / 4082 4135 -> 1.00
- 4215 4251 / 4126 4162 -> 1.08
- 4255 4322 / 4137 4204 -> 1.02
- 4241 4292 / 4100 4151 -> 1.07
